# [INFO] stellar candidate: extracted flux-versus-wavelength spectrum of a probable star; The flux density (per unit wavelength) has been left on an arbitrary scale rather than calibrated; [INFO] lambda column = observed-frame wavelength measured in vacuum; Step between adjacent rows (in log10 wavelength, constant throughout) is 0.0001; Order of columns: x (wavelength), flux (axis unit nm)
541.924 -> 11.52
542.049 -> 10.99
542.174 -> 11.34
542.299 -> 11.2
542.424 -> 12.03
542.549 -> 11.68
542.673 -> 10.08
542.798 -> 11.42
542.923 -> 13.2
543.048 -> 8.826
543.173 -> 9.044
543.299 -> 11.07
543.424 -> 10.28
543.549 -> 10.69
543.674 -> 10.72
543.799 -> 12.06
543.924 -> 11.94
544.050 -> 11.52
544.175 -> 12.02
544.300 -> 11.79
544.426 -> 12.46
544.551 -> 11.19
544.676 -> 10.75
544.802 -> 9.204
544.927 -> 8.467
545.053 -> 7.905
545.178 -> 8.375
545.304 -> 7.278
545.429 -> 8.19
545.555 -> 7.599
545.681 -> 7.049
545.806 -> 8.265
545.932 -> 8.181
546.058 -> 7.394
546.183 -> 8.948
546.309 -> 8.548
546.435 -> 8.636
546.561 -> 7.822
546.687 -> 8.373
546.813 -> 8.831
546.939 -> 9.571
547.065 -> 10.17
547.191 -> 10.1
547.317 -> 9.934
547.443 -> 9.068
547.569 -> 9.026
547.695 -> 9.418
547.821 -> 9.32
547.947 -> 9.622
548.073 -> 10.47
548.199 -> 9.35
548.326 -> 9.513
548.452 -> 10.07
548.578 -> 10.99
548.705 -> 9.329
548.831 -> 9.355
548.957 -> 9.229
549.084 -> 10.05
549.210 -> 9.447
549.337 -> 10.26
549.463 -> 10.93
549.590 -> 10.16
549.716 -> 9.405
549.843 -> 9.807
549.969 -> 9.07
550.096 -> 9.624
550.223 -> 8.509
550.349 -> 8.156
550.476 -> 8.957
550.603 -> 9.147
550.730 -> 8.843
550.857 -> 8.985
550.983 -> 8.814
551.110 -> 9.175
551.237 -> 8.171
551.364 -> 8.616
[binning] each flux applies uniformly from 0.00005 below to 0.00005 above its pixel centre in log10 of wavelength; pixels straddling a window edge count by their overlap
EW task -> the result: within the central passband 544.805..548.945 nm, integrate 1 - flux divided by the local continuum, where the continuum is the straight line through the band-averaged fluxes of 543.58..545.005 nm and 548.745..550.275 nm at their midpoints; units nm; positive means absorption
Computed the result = 0.56 nm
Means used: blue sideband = 11.1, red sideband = 9.66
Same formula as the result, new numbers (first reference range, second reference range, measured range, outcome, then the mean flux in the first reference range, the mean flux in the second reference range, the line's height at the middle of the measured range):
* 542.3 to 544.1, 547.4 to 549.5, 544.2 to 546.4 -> 0.328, 11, 9.73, 10.5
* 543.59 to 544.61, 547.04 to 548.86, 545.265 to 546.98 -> 0.395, 11.7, 9.71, 10.7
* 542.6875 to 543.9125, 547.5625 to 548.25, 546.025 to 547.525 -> 0.137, 10.8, 9.59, 9.89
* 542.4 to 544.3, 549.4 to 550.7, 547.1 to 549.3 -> 0.037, 11.1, 9.36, 9.85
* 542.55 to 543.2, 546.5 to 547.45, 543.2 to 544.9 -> -0.134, 10.7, 9.24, 10.3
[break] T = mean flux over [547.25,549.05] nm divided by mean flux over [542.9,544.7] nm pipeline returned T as 0.86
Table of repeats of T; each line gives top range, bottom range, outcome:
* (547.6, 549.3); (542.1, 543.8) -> 0.89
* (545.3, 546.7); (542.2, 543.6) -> 0.74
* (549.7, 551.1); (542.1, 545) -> 0.82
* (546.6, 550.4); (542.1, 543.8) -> 0.87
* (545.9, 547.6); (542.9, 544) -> 0.83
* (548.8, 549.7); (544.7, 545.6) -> 1.20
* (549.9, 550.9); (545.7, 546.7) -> 1.09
